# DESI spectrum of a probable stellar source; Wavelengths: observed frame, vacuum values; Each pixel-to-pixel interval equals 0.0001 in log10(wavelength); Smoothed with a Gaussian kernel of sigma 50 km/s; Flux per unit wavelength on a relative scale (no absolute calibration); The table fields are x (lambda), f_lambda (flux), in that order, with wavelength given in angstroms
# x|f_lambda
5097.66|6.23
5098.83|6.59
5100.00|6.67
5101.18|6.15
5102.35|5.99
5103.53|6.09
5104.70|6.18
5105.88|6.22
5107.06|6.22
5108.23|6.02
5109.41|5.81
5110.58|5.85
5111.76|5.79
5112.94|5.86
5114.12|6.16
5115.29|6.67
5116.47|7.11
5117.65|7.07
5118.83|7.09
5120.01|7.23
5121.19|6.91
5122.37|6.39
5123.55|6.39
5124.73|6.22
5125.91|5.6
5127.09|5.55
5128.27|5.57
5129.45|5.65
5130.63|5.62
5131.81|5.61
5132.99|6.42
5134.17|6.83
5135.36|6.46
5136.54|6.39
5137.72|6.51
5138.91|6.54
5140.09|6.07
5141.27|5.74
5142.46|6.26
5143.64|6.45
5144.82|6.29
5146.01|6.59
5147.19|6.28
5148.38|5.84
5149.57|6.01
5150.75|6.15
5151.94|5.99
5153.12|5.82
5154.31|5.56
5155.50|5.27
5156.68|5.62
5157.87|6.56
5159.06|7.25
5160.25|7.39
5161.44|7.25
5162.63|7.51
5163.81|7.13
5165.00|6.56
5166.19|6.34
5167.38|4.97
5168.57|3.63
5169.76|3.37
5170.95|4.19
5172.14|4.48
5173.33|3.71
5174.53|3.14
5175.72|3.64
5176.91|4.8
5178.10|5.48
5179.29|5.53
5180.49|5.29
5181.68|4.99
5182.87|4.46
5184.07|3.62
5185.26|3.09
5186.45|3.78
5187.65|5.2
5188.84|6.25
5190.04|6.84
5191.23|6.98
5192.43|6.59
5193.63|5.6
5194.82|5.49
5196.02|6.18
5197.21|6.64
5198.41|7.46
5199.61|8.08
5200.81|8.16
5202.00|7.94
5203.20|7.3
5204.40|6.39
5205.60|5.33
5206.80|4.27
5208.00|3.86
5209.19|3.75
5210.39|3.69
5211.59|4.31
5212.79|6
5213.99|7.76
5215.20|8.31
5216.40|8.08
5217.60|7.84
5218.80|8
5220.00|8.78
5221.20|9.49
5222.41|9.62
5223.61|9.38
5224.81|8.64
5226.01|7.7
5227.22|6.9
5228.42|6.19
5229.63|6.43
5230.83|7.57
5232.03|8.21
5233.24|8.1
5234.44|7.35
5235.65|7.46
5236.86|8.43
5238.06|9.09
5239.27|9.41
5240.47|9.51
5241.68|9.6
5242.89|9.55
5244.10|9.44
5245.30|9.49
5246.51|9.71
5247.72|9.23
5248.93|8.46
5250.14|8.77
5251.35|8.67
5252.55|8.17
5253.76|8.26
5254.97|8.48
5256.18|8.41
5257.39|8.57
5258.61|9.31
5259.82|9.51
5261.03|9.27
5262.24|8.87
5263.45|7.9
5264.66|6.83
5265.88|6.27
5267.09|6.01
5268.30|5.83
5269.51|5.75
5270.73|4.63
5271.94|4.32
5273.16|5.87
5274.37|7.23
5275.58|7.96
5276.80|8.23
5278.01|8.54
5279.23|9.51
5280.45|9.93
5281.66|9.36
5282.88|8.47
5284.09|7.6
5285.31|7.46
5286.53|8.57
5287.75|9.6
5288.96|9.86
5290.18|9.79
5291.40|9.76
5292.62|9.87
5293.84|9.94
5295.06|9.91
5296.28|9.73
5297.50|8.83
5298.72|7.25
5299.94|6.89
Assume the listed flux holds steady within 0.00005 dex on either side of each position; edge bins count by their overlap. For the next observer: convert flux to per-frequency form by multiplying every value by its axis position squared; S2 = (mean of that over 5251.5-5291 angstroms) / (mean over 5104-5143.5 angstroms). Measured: 1.4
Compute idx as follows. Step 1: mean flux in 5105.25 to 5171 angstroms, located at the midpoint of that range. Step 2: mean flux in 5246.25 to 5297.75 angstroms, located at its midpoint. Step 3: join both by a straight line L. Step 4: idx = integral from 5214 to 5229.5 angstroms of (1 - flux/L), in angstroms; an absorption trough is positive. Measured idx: -1.4 angstroms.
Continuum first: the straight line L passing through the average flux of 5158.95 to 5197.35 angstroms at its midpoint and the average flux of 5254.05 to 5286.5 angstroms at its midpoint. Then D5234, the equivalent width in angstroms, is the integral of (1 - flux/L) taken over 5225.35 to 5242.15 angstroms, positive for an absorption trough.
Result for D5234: -3.0 angstroms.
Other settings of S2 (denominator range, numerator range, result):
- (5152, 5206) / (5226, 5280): 1.44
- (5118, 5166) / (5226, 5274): 1.31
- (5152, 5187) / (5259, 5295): 1.62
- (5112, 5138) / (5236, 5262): 1.49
